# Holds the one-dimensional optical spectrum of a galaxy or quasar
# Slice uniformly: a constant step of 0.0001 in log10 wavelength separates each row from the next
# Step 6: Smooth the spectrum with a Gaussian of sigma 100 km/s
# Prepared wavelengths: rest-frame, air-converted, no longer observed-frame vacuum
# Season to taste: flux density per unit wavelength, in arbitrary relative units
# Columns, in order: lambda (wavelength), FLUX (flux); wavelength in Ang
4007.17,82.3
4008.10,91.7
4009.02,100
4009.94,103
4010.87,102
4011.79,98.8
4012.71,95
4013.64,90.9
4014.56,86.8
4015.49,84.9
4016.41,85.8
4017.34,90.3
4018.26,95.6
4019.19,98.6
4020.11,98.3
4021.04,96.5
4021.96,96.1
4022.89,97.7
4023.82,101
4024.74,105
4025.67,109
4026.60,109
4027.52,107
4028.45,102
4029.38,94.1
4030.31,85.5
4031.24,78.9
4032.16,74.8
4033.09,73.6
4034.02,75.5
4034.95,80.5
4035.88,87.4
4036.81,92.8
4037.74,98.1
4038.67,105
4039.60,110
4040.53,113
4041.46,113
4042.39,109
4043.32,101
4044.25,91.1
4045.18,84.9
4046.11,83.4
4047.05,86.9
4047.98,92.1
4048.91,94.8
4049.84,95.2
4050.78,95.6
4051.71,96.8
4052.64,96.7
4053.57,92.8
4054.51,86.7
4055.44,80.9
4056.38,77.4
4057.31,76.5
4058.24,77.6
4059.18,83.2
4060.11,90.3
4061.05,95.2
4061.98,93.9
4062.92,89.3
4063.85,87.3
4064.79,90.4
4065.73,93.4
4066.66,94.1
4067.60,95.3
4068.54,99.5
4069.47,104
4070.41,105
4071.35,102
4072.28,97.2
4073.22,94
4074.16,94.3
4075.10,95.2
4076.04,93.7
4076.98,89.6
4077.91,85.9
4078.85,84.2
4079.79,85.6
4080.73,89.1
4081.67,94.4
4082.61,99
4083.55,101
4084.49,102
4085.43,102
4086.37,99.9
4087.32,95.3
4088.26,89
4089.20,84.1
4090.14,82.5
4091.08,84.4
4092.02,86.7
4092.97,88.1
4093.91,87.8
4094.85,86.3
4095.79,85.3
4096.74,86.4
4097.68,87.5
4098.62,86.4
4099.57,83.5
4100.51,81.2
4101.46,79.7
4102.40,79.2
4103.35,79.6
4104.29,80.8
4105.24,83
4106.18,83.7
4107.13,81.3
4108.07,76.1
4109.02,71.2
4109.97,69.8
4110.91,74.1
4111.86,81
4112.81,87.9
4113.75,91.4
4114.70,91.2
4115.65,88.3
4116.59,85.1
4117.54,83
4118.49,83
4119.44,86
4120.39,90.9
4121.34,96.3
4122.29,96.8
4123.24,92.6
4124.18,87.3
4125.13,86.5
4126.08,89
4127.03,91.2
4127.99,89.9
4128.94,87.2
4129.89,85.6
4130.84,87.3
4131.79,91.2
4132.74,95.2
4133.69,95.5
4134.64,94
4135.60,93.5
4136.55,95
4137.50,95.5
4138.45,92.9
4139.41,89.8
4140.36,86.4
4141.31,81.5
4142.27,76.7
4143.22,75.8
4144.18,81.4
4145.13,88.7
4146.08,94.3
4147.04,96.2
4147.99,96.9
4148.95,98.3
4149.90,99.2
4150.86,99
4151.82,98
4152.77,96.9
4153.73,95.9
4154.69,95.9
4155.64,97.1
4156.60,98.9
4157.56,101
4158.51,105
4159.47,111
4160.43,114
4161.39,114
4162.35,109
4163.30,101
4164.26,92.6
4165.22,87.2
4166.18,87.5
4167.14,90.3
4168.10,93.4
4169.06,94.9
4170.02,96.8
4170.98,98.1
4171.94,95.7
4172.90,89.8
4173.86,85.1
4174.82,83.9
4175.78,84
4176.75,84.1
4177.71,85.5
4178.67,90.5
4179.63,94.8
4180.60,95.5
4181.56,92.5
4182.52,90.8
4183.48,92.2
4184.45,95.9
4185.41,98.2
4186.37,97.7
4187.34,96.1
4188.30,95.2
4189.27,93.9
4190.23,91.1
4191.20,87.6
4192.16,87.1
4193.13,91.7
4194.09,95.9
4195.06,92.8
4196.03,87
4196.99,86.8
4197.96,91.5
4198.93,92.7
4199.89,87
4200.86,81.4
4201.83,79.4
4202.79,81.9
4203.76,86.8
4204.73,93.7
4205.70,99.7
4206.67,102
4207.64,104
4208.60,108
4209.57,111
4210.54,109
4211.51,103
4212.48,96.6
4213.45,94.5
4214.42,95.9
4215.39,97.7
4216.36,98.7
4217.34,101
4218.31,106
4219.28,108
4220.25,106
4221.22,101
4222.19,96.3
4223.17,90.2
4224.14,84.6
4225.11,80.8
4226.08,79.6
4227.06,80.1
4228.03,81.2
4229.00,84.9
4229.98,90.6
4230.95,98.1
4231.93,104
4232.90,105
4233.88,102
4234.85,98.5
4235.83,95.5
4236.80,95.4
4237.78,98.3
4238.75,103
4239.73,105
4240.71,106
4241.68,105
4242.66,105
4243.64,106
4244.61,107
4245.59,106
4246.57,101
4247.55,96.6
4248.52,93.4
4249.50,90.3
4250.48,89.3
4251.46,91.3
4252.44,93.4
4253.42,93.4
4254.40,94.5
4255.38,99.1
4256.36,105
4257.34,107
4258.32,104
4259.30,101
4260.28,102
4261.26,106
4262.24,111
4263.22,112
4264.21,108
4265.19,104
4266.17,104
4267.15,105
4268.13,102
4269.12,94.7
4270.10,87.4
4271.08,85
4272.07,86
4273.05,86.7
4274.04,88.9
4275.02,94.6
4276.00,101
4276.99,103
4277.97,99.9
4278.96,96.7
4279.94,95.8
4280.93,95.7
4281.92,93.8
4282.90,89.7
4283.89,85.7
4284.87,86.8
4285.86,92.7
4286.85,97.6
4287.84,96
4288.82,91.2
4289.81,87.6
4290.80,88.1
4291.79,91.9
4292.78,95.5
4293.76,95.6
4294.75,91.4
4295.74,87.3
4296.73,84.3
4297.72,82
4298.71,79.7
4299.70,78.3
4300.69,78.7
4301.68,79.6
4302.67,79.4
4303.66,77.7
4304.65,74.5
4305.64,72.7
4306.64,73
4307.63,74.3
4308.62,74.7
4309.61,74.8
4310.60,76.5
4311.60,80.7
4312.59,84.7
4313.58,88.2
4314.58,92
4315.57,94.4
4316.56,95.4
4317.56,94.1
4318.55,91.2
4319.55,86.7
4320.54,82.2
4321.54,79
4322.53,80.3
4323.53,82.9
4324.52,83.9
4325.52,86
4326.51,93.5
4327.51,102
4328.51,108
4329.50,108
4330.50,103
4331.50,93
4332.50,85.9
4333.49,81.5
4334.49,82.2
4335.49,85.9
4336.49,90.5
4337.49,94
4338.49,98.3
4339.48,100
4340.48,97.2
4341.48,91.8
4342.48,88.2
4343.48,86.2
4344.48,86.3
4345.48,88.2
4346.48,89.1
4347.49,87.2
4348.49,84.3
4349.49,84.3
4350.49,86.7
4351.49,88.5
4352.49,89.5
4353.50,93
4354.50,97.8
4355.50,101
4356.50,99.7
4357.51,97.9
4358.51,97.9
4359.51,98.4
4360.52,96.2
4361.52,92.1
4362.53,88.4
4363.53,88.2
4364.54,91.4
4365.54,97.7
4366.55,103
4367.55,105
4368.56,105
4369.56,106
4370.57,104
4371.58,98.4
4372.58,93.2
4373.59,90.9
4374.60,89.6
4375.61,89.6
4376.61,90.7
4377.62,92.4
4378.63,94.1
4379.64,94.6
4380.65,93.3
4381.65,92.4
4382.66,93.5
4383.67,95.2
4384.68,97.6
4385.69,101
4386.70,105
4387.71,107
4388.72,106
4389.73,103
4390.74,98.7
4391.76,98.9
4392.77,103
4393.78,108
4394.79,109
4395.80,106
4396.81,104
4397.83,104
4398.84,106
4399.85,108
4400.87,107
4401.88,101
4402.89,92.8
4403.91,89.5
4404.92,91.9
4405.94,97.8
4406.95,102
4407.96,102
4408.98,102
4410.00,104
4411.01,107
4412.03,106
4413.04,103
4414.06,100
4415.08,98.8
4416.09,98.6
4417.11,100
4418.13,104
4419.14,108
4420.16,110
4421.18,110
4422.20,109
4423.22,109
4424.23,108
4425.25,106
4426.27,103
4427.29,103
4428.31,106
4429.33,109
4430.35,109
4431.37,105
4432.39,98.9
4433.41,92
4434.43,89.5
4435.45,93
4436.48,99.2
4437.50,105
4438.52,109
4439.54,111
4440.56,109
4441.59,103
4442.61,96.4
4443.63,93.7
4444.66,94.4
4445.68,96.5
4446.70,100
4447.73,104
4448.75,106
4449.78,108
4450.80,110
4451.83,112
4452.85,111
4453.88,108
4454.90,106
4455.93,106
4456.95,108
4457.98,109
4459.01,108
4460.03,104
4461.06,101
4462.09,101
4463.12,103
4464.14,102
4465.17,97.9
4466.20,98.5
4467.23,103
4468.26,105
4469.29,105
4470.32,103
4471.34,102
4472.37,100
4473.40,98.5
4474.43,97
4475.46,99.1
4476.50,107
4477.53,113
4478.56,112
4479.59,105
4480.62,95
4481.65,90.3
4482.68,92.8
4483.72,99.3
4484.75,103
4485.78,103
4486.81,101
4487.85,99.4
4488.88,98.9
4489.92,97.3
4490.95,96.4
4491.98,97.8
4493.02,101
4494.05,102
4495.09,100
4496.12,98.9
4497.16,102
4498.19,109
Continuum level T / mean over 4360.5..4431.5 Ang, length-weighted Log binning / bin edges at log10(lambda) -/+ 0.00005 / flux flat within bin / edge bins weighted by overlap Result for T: 101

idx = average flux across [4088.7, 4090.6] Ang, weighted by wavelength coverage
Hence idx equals 83.5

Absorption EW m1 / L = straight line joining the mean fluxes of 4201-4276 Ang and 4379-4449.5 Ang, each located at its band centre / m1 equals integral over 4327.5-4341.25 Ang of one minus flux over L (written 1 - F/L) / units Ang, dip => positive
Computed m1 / 0.7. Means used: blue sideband 97.7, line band 94.7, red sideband 102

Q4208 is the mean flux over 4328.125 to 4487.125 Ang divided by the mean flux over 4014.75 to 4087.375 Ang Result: 1.1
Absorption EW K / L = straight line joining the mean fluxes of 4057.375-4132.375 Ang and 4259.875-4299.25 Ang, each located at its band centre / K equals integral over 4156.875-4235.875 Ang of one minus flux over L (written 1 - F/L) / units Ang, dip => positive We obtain -2.4 Ang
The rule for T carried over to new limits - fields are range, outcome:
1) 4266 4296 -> 93.4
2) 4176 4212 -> 93.3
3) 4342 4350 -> 86.7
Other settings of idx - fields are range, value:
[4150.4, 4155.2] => 97.2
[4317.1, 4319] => 92.9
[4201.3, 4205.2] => 85.4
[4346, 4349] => 86.7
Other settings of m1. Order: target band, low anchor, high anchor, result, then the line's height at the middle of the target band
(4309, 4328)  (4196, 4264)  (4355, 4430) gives 2.4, 99.1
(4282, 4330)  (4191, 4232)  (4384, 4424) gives 5.8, 98.3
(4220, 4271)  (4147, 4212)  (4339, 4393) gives -1.7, 95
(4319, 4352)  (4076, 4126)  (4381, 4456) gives 2.9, 98.6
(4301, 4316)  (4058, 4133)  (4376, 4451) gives 2.7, 97.5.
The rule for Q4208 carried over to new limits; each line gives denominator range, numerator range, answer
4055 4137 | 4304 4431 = 1.08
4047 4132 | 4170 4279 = 1.08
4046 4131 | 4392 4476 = 1.16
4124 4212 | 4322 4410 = 1.03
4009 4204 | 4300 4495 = 1.06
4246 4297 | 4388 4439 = 1.07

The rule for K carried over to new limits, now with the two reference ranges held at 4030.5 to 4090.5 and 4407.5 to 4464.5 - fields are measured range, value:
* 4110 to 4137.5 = 1.5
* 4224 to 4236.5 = 0.8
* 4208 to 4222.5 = -0.8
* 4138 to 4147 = 0.9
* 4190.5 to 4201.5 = 0.8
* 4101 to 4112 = 1.8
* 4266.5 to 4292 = 1.5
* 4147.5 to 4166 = -1.0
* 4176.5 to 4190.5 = 0.4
